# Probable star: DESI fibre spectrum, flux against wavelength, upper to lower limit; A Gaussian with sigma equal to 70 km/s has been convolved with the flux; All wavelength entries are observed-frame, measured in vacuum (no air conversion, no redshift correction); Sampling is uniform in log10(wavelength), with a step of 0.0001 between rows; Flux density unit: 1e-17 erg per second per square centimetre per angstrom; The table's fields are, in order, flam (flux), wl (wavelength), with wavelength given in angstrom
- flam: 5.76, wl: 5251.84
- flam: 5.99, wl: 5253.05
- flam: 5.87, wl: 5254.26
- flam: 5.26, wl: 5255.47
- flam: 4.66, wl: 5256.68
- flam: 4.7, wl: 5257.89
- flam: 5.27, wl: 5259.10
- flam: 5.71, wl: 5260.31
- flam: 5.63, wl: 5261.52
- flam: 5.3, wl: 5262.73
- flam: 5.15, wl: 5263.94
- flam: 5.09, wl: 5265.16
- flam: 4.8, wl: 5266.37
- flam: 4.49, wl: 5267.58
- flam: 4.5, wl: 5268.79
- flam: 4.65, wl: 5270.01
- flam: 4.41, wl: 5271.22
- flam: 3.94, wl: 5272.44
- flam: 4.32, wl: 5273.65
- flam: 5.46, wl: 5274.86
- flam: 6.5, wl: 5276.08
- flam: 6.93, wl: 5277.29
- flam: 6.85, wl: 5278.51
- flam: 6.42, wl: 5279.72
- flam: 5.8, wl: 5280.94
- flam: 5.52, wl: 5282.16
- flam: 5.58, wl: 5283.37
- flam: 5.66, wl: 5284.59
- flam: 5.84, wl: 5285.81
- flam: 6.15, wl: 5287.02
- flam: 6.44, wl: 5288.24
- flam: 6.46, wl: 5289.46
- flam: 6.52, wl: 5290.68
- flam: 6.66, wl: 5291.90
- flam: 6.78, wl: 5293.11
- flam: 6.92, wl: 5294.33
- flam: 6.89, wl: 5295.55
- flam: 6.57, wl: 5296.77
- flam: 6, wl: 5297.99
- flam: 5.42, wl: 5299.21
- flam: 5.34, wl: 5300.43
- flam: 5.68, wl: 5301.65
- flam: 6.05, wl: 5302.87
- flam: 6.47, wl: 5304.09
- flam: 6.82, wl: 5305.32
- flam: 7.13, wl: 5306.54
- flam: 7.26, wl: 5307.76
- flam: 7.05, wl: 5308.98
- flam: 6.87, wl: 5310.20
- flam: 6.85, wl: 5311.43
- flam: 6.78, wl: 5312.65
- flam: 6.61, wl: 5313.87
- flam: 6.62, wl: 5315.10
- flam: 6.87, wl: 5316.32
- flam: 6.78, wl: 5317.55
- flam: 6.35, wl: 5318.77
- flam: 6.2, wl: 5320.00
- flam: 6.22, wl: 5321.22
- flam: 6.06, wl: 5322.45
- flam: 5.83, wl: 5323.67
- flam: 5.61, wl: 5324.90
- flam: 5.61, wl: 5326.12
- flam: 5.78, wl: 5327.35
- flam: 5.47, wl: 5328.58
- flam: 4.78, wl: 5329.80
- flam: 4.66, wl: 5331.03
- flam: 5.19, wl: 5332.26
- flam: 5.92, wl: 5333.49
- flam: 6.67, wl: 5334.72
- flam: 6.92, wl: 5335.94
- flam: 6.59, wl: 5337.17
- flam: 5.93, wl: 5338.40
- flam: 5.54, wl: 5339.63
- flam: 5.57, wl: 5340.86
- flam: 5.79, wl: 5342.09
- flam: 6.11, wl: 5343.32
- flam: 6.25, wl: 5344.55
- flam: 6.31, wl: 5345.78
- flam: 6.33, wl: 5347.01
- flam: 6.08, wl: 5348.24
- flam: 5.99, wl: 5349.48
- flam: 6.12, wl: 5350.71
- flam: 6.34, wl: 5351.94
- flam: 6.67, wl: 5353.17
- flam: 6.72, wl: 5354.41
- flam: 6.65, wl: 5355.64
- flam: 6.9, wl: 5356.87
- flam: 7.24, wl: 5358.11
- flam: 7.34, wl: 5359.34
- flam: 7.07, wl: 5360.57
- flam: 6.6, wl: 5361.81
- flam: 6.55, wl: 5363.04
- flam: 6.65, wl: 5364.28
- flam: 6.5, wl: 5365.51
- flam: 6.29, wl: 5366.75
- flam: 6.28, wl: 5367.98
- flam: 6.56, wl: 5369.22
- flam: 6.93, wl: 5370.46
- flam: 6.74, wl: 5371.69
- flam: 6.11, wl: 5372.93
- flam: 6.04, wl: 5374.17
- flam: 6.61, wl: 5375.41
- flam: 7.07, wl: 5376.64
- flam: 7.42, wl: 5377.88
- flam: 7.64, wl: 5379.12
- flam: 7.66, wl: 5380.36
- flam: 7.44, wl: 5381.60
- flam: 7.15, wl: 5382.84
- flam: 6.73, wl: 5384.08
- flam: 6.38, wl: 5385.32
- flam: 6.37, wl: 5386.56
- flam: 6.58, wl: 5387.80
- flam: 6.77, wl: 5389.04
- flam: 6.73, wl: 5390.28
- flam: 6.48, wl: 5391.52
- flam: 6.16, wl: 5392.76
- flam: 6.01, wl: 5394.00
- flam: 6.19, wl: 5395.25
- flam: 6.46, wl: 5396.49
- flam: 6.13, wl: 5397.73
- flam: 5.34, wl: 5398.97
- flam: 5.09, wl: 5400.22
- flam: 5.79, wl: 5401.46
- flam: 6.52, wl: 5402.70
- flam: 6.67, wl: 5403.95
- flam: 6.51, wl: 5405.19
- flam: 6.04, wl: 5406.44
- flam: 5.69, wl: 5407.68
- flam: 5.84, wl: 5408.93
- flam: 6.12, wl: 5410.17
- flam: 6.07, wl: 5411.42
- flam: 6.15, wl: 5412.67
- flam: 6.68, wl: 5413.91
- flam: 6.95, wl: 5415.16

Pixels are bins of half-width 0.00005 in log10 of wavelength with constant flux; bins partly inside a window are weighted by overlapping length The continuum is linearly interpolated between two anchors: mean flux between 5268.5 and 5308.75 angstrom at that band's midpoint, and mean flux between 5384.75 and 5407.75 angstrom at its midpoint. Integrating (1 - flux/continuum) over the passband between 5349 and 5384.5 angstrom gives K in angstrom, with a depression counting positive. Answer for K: -3.4 angstrom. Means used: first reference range 6.02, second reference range 6.22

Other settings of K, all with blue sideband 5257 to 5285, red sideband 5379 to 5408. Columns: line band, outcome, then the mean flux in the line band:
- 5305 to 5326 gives -3.1 angstrom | 6.56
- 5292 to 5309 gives -2.6 angstrom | 6.44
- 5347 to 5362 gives -1.4 angstrom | 6.63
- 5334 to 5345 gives -0.4 angstrom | 6.15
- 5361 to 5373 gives -0.7 angstrom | 6.55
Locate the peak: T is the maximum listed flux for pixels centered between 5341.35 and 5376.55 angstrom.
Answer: 7.34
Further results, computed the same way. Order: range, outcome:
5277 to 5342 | 7.26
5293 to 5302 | 6.92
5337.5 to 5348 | 6.33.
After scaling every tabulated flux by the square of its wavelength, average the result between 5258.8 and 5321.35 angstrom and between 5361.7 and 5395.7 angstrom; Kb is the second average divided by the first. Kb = 1.15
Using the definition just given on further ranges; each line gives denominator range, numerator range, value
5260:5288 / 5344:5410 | 1.24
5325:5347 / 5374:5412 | 1.13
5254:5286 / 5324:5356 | 1.15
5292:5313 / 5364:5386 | 1.07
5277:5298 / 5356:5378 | 1.09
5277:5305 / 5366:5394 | 1.12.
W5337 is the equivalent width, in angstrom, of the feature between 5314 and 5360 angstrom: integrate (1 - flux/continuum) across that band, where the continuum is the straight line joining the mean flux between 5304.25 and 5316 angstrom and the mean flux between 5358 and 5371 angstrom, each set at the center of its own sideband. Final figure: 4.2 angstrom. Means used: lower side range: 6.87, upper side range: 6.71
